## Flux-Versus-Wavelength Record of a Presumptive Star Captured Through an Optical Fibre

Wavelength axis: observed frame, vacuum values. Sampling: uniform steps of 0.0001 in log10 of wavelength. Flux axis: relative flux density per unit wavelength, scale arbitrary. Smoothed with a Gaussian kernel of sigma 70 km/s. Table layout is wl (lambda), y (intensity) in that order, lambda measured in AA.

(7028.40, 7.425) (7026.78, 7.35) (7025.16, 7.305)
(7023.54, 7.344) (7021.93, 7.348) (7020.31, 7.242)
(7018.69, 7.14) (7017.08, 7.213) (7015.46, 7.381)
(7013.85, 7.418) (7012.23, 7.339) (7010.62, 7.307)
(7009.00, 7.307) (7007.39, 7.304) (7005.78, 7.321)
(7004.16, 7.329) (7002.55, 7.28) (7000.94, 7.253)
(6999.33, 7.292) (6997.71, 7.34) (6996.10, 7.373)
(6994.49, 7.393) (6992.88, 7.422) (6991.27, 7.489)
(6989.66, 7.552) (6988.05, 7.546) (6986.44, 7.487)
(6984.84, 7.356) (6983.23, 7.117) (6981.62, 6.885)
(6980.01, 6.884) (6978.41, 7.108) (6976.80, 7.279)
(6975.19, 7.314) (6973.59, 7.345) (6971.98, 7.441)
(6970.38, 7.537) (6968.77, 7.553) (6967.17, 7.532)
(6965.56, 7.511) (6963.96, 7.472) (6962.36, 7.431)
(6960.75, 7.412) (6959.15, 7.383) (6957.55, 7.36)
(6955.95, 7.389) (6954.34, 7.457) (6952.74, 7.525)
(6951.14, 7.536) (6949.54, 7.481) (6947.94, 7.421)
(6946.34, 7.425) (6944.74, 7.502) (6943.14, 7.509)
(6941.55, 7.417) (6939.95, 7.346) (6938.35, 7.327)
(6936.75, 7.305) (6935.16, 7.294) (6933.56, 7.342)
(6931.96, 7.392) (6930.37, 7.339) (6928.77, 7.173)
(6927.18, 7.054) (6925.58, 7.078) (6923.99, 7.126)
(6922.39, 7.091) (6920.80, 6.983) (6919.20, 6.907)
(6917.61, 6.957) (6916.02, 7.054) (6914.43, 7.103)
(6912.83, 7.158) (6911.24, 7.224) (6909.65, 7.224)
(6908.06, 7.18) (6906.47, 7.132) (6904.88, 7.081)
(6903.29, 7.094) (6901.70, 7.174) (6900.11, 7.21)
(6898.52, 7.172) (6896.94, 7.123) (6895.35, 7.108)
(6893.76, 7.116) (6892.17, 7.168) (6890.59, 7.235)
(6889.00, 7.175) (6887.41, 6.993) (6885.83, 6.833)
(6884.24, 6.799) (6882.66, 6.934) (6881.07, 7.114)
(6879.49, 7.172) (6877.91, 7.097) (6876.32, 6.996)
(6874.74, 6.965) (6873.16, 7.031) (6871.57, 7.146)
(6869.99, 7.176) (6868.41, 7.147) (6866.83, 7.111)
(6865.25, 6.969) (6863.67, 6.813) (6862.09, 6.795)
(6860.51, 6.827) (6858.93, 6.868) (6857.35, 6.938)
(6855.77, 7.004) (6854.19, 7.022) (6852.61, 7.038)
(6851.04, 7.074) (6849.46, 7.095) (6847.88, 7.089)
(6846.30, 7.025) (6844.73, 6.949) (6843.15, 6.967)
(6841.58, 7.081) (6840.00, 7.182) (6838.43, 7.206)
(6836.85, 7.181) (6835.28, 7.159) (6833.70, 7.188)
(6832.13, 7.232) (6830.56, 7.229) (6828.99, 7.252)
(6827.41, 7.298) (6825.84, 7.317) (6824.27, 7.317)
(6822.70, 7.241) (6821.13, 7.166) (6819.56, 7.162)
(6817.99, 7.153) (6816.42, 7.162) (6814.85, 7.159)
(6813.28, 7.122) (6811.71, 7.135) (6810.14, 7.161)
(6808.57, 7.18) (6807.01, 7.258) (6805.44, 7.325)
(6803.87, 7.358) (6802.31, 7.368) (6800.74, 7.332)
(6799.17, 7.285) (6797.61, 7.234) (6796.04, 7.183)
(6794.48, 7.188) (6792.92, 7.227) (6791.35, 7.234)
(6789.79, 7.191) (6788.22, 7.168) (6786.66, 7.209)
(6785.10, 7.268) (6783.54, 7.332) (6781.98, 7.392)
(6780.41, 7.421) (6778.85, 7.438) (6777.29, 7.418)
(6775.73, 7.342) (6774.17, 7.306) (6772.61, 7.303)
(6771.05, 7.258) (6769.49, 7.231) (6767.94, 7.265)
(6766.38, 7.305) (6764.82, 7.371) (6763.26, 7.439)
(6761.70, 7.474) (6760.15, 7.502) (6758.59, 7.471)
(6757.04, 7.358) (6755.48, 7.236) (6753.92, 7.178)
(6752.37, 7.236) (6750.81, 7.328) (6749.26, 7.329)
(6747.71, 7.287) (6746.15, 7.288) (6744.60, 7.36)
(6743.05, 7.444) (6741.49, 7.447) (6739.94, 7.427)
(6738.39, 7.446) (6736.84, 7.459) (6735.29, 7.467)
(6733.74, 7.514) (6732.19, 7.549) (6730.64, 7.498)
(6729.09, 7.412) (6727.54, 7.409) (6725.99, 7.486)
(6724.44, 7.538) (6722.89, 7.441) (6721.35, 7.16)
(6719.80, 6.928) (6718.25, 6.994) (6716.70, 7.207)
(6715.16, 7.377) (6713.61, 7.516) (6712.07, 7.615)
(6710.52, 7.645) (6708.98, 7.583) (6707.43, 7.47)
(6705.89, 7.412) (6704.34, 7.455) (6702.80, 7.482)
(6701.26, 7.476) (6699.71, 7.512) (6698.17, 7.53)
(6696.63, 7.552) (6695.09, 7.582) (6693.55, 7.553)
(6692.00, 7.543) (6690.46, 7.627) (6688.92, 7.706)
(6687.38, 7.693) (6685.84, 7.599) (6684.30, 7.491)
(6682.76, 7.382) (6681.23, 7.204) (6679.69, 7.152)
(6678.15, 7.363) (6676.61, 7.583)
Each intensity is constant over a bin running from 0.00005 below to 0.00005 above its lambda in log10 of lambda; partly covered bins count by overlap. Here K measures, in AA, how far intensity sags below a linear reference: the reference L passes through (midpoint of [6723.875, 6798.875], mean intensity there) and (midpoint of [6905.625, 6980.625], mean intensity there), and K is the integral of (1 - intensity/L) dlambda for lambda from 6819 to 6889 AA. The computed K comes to 2.4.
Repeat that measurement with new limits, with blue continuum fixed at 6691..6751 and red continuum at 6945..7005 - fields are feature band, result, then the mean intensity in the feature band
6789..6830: 1.00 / 7.23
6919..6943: 0.51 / 7.23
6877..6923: 1.88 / 7.09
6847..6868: 1.21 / 6.97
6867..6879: 0.51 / 7.08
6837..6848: 0.49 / 7.08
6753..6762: 0.07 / 7.37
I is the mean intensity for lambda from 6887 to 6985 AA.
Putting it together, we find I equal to 7.26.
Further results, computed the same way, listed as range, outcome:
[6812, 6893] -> 7.09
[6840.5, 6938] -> 7.08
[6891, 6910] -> 7.15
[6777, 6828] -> 7.25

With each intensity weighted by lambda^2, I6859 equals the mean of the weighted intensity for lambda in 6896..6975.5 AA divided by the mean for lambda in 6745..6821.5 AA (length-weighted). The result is 1.05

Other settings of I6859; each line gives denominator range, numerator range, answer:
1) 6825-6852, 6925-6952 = 1.06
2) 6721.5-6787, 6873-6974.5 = 1.03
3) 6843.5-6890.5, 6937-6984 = 1.08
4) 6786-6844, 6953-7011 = 1.07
